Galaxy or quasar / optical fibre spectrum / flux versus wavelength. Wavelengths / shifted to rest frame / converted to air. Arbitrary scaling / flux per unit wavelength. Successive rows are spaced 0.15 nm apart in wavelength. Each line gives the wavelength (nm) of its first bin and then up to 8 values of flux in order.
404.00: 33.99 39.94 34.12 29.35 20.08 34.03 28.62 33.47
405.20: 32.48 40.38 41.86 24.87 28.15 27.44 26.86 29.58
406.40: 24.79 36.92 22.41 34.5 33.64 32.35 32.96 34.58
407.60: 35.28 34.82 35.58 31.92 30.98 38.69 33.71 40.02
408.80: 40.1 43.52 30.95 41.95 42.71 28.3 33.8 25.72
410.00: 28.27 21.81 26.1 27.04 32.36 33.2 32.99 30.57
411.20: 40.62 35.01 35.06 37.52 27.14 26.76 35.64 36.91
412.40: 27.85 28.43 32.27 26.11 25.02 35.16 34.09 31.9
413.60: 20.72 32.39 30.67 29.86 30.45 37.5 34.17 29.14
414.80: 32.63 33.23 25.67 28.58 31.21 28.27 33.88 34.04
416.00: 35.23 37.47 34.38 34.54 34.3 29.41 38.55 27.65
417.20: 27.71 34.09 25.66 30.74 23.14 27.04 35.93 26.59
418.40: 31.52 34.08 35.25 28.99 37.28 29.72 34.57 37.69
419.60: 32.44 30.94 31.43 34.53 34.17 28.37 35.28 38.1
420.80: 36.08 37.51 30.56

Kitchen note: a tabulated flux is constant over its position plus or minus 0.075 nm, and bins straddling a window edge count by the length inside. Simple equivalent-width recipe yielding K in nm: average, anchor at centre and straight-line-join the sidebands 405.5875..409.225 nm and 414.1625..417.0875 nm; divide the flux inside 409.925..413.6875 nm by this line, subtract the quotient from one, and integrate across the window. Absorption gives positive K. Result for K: 0.23 nm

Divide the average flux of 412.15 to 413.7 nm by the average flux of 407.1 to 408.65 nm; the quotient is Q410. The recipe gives 0.87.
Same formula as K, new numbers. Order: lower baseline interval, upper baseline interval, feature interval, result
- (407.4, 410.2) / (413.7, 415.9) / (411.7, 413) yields 0.11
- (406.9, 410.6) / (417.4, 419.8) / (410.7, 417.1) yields 0.07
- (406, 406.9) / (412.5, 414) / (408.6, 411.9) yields -0.44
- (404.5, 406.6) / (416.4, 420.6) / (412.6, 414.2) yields 0.08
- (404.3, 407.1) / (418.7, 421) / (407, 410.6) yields -0.25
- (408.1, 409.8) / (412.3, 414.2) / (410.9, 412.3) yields -0.06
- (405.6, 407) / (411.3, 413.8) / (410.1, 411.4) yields -0.03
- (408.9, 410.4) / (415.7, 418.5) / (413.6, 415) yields 0.01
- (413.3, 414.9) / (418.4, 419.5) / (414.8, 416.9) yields -0.03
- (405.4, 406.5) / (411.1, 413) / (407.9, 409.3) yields -0.28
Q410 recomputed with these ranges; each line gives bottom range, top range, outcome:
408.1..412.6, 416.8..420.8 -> 0.97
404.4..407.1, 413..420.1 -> 1.04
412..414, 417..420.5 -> 1.03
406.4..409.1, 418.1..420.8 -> 0.96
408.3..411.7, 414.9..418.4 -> 0.92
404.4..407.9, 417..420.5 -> 1.00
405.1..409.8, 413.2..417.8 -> 0.93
